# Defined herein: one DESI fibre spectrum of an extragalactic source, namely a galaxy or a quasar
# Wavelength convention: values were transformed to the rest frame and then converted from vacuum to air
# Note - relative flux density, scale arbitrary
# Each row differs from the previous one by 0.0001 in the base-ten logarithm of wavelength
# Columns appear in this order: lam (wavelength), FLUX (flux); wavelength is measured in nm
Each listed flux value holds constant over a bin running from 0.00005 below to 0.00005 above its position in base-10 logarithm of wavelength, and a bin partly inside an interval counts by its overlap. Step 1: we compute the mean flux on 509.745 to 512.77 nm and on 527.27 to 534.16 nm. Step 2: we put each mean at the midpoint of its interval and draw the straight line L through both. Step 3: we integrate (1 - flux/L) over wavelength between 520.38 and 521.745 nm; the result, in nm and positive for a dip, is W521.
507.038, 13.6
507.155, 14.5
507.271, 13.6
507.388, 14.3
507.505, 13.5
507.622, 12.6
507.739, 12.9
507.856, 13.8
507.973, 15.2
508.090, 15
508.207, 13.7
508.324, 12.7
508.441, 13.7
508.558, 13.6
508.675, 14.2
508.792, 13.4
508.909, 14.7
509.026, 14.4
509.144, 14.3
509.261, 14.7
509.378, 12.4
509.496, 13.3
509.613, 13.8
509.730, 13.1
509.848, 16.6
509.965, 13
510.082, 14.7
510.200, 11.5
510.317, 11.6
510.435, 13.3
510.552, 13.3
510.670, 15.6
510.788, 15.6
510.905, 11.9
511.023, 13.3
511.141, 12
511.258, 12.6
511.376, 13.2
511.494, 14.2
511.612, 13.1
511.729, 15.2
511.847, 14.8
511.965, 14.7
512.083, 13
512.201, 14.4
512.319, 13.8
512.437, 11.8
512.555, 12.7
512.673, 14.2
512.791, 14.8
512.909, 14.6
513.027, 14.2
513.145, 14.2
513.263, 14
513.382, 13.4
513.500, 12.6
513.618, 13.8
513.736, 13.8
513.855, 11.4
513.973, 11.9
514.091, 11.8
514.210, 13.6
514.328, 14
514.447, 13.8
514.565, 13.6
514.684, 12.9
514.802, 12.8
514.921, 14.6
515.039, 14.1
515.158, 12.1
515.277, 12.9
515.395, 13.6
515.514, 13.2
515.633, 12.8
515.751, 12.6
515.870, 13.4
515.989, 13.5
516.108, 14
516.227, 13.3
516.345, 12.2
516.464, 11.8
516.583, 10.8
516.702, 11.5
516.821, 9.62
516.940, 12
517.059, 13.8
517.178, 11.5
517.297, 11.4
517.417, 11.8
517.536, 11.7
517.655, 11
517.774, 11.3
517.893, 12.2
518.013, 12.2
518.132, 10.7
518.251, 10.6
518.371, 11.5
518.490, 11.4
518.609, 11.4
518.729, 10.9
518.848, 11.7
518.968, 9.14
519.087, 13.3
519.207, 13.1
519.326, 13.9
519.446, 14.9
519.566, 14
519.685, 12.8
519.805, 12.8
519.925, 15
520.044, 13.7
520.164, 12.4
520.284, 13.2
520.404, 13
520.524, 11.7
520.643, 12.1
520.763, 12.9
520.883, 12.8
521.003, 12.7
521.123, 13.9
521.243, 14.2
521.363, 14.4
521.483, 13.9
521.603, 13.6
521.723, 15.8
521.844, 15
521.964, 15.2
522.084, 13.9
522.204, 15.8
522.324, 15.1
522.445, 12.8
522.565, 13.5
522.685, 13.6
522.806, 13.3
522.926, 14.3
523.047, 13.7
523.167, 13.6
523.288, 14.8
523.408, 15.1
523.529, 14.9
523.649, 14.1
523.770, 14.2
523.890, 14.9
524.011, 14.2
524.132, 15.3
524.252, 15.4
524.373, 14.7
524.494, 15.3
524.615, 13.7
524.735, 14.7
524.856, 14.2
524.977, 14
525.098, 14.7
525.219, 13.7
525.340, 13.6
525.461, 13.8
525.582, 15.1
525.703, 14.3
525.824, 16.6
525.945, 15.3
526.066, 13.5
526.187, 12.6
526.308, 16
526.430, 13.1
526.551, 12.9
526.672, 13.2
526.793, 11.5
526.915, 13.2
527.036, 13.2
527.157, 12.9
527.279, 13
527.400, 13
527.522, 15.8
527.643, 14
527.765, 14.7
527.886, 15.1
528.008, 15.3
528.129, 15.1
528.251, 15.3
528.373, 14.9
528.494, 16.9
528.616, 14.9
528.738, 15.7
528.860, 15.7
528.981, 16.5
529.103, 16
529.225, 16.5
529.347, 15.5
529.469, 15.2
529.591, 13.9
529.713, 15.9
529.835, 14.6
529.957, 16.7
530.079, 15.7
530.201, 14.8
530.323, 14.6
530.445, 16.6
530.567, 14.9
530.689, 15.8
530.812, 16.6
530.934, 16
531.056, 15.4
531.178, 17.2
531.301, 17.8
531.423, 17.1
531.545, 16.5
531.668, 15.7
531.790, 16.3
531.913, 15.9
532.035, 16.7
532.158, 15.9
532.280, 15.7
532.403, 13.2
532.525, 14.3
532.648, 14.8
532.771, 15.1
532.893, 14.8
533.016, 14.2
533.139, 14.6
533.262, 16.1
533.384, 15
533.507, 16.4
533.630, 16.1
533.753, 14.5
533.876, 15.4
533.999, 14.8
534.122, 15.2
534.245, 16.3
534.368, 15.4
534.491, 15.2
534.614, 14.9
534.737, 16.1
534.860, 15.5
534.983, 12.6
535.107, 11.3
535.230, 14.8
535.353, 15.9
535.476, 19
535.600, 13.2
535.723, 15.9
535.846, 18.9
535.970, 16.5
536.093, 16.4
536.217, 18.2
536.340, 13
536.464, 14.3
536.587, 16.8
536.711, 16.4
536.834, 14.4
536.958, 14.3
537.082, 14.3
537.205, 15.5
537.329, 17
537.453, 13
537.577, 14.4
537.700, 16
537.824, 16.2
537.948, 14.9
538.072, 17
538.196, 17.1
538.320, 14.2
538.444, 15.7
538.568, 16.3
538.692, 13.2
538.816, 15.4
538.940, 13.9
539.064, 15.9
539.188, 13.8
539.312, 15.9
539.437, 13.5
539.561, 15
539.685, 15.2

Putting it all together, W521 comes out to 0.11 nm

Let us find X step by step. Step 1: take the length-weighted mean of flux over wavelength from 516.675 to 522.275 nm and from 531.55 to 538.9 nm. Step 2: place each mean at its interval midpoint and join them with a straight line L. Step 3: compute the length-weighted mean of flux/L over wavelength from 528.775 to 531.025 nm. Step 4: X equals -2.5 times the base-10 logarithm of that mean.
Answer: -0.084 mag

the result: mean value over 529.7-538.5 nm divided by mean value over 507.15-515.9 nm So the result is 1.1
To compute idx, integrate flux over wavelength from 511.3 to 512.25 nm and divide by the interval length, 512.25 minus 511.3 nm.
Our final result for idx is 14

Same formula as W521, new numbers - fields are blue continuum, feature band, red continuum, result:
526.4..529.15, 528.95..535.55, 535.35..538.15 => -0.19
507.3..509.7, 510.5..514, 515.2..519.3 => -0.16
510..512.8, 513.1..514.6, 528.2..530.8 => 0.06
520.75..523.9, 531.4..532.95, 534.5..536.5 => -0.04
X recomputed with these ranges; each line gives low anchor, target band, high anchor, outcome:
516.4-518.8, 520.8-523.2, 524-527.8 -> -0.10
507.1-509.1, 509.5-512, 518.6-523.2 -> 0.01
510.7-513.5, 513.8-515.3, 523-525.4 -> 0.07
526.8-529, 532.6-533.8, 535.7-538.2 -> 0.01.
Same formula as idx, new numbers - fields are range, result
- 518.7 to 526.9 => 13.8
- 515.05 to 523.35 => 12.9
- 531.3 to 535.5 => 15.3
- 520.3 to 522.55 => 13.8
